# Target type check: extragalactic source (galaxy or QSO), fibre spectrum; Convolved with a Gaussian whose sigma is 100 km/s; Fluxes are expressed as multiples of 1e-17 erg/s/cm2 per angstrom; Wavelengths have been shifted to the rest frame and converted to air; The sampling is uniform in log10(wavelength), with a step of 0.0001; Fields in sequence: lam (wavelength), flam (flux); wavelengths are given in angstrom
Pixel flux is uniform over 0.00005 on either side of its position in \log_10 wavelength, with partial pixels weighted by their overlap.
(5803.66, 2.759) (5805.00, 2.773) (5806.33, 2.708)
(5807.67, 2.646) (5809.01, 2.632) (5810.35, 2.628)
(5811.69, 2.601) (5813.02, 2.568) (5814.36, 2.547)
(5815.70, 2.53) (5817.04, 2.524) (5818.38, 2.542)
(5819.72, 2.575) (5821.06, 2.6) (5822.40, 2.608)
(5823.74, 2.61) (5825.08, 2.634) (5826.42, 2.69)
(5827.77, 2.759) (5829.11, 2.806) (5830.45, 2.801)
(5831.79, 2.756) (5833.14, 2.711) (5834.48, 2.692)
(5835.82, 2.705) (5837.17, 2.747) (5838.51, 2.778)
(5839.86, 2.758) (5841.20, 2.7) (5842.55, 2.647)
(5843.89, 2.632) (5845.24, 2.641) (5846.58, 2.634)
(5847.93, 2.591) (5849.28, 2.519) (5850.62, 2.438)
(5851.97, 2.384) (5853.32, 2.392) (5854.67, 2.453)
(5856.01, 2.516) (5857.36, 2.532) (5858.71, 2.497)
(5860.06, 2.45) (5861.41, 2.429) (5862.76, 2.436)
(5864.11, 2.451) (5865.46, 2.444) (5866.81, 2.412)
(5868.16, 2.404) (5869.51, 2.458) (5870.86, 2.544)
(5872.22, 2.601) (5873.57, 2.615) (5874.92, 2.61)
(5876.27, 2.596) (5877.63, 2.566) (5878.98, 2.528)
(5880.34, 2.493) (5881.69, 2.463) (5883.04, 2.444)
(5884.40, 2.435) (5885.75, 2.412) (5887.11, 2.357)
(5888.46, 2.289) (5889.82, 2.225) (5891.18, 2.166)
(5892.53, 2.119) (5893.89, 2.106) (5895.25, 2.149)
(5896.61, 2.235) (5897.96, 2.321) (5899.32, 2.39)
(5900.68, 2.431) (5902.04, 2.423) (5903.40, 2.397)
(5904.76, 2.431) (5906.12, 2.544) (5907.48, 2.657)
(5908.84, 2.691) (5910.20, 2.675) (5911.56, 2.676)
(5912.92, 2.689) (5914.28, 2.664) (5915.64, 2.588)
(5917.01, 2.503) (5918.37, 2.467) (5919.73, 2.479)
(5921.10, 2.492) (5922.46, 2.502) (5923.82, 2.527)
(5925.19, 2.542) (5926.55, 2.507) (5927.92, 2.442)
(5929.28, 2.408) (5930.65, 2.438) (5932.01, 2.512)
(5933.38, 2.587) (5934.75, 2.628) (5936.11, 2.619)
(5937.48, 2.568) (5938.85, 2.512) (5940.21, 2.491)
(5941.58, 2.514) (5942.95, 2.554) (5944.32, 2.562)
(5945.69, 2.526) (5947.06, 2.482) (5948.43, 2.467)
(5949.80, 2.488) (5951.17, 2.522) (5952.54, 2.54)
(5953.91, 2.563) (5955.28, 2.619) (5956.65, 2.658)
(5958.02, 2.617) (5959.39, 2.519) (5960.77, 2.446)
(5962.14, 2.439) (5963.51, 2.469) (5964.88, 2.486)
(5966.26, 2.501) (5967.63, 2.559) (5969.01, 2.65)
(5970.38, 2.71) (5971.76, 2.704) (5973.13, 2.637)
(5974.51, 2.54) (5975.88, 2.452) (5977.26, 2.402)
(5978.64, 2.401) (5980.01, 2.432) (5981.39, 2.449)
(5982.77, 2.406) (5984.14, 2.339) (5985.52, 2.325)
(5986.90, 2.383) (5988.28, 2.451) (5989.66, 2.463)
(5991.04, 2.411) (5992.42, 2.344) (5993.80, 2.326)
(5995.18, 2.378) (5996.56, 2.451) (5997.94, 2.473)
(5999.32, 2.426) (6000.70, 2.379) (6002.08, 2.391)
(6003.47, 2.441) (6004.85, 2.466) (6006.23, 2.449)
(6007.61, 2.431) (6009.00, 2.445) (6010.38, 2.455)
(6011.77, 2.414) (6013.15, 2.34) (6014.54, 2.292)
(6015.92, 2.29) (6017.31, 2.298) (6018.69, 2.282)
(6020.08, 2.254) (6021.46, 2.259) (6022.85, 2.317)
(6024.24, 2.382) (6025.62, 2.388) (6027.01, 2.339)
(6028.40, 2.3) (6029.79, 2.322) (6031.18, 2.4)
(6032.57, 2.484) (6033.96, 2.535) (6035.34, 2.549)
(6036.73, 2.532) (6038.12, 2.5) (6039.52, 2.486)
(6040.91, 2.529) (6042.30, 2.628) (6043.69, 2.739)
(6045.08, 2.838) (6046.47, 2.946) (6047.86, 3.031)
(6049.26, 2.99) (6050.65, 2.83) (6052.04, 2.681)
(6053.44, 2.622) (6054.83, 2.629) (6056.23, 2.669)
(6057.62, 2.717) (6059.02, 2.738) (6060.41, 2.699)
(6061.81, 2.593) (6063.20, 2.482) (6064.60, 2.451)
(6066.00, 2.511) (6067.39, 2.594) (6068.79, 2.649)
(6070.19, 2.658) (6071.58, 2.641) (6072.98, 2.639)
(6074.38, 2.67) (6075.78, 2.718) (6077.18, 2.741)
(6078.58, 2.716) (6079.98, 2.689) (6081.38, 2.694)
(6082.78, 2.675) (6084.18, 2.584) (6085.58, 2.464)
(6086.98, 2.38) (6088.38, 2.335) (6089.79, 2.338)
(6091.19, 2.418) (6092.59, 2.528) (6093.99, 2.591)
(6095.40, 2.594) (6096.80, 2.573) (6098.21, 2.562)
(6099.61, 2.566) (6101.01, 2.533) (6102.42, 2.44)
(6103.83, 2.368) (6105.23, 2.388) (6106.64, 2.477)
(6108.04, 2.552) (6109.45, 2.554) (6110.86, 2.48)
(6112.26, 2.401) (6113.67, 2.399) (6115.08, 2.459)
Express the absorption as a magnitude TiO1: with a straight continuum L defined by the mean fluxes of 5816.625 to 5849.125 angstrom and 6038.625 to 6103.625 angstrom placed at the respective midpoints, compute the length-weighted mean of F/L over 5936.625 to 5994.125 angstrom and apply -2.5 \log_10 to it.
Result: 0.06 mag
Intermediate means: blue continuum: 2.67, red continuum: 2.62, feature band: 2.5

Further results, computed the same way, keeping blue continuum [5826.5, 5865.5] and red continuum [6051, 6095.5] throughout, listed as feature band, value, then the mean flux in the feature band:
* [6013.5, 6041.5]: 0.09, 2.39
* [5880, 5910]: 0.10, 2.38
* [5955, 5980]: 0.02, 2.54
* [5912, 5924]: 0.02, 2.55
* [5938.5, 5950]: 0.04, 2.51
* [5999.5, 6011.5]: 0.07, 2.43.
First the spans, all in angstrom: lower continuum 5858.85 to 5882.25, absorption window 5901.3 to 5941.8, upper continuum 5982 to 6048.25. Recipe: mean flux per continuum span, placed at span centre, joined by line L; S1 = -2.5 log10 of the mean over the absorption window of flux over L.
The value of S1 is -0.03 mag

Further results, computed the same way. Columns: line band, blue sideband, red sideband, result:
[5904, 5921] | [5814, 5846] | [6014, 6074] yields 0.02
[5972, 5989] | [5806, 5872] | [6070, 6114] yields 0.05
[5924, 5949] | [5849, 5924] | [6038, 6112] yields -0.01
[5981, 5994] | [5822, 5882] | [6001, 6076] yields 0.07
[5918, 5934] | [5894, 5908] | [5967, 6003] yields -0.04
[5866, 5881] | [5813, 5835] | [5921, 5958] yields 0.03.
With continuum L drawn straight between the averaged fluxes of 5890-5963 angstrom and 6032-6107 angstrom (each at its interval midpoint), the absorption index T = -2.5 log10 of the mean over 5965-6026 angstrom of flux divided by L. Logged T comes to 0.05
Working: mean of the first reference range 2.49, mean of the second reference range 2.6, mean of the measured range 2.42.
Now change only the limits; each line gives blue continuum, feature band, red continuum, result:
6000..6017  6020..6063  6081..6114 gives -0.06 mag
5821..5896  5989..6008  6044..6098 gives 0.08 mag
